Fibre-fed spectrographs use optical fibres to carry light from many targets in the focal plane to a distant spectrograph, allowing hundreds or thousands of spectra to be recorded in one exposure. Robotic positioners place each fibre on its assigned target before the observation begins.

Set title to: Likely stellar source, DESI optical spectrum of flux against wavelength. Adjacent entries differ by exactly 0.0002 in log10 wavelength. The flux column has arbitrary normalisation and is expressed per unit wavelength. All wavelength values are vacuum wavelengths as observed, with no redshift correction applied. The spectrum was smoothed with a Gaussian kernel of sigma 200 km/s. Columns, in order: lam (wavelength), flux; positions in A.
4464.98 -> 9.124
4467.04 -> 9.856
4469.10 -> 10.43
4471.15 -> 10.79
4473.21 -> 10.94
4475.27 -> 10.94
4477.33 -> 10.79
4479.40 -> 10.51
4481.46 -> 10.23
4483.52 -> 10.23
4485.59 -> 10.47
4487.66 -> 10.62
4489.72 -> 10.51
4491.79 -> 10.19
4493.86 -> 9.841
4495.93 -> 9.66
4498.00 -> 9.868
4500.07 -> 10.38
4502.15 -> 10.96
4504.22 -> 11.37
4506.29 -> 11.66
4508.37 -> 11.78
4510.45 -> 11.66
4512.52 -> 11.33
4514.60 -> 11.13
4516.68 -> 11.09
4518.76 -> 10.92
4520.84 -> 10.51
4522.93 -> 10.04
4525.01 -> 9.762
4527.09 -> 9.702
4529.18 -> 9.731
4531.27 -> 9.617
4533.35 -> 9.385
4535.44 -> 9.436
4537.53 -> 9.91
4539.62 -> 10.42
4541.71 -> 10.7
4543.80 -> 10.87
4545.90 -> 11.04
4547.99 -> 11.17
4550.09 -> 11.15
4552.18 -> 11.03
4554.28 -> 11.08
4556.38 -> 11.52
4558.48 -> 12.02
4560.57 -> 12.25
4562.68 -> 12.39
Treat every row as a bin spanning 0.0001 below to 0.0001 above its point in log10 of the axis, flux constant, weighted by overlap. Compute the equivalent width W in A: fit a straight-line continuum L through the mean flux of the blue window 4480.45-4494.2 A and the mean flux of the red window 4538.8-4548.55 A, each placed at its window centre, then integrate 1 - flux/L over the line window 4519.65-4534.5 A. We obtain 1.2 A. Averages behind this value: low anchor 10.3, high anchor 10.8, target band 9.83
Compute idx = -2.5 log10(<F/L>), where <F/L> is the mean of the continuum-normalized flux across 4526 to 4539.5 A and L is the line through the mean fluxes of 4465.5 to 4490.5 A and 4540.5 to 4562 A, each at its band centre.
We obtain 0.15 mag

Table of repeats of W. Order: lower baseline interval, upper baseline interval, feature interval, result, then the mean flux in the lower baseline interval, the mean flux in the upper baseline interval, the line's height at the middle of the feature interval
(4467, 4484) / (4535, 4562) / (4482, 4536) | 1.6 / 10.6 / 11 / 10.8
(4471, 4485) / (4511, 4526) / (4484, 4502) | 0.7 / 10.6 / 10.7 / 10.7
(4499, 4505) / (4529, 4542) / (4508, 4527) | -0.8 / 10.9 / 9.85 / 10.4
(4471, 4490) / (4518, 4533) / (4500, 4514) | -1.5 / 10.6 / 9.99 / 10.2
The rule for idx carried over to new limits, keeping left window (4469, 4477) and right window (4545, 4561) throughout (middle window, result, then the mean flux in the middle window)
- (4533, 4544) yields 0.12 mag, 10.1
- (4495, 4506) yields 0.05 mag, 10.5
